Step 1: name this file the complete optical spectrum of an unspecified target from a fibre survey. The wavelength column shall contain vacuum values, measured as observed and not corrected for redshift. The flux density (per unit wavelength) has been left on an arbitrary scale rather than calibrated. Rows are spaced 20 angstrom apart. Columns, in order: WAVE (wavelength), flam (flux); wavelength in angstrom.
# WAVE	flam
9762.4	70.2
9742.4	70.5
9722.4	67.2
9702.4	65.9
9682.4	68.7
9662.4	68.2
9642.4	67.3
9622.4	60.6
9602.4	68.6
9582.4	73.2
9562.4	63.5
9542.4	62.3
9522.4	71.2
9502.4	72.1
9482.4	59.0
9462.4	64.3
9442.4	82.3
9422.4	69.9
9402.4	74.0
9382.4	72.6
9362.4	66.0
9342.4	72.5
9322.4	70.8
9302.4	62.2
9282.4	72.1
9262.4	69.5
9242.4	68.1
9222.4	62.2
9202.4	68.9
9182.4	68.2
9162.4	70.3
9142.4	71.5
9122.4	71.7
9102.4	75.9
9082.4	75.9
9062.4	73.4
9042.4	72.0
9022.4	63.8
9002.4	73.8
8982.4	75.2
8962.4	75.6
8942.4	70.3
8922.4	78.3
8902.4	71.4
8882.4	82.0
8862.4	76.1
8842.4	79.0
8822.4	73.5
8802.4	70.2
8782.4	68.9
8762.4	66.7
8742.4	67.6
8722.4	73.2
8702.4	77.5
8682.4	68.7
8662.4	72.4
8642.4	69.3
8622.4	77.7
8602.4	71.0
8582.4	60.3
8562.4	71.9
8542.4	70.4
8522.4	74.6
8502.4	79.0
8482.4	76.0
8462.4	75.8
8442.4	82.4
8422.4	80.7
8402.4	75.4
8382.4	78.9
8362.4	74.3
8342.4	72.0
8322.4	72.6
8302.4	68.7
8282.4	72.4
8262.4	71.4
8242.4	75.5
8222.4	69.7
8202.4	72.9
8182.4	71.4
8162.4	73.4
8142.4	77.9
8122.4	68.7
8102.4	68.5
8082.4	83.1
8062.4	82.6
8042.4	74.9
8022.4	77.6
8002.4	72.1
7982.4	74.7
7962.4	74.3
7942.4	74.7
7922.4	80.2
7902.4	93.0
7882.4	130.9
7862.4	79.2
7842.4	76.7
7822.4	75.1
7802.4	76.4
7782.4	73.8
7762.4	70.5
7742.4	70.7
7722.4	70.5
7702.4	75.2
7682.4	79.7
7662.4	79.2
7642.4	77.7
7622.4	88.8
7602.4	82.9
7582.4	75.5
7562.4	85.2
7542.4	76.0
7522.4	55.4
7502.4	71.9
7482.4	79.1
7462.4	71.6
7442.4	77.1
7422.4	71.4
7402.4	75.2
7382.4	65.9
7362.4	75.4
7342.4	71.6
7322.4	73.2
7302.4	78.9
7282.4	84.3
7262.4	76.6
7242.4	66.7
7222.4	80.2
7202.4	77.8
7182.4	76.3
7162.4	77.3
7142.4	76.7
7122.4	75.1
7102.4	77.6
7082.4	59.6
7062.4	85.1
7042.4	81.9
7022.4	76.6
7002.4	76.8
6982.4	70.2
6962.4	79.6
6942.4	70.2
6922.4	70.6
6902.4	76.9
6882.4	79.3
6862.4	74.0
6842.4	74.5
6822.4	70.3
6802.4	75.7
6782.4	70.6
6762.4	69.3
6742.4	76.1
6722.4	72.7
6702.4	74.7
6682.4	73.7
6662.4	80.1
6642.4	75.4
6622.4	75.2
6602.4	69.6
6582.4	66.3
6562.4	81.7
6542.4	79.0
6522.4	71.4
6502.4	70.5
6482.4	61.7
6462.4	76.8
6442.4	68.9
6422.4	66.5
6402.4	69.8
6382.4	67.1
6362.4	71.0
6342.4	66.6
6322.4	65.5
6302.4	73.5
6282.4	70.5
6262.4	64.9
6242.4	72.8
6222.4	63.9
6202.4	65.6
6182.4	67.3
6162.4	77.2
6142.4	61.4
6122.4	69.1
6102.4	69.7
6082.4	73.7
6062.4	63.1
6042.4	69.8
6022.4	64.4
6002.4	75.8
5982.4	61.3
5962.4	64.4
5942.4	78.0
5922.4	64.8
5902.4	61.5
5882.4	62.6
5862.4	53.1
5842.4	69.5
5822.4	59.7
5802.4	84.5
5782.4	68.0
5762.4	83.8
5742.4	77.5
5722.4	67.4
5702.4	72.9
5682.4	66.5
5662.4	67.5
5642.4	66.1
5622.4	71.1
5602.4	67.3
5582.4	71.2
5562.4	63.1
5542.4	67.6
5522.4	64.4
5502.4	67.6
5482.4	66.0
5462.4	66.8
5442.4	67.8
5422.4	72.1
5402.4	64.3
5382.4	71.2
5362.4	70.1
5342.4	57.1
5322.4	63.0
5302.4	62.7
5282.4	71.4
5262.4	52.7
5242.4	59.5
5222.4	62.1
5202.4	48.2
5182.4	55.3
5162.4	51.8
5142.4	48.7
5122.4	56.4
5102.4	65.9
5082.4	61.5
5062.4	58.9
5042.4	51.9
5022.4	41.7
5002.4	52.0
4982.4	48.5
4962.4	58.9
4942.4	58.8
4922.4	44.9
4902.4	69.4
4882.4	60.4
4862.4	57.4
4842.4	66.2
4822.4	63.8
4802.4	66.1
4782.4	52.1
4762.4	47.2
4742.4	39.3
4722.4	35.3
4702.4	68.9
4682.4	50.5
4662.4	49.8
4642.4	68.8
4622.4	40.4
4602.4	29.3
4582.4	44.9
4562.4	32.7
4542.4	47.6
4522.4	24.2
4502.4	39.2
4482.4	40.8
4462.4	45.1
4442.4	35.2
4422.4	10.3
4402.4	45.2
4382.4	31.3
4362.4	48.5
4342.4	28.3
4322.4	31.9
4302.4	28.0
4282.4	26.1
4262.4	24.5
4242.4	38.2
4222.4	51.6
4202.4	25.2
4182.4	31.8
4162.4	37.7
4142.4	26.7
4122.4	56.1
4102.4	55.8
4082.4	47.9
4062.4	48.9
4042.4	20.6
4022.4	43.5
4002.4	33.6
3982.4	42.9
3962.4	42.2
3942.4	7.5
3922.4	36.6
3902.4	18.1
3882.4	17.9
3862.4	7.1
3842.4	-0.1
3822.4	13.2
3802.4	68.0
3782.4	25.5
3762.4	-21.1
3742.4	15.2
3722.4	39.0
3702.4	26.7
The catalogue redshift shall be 0.201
